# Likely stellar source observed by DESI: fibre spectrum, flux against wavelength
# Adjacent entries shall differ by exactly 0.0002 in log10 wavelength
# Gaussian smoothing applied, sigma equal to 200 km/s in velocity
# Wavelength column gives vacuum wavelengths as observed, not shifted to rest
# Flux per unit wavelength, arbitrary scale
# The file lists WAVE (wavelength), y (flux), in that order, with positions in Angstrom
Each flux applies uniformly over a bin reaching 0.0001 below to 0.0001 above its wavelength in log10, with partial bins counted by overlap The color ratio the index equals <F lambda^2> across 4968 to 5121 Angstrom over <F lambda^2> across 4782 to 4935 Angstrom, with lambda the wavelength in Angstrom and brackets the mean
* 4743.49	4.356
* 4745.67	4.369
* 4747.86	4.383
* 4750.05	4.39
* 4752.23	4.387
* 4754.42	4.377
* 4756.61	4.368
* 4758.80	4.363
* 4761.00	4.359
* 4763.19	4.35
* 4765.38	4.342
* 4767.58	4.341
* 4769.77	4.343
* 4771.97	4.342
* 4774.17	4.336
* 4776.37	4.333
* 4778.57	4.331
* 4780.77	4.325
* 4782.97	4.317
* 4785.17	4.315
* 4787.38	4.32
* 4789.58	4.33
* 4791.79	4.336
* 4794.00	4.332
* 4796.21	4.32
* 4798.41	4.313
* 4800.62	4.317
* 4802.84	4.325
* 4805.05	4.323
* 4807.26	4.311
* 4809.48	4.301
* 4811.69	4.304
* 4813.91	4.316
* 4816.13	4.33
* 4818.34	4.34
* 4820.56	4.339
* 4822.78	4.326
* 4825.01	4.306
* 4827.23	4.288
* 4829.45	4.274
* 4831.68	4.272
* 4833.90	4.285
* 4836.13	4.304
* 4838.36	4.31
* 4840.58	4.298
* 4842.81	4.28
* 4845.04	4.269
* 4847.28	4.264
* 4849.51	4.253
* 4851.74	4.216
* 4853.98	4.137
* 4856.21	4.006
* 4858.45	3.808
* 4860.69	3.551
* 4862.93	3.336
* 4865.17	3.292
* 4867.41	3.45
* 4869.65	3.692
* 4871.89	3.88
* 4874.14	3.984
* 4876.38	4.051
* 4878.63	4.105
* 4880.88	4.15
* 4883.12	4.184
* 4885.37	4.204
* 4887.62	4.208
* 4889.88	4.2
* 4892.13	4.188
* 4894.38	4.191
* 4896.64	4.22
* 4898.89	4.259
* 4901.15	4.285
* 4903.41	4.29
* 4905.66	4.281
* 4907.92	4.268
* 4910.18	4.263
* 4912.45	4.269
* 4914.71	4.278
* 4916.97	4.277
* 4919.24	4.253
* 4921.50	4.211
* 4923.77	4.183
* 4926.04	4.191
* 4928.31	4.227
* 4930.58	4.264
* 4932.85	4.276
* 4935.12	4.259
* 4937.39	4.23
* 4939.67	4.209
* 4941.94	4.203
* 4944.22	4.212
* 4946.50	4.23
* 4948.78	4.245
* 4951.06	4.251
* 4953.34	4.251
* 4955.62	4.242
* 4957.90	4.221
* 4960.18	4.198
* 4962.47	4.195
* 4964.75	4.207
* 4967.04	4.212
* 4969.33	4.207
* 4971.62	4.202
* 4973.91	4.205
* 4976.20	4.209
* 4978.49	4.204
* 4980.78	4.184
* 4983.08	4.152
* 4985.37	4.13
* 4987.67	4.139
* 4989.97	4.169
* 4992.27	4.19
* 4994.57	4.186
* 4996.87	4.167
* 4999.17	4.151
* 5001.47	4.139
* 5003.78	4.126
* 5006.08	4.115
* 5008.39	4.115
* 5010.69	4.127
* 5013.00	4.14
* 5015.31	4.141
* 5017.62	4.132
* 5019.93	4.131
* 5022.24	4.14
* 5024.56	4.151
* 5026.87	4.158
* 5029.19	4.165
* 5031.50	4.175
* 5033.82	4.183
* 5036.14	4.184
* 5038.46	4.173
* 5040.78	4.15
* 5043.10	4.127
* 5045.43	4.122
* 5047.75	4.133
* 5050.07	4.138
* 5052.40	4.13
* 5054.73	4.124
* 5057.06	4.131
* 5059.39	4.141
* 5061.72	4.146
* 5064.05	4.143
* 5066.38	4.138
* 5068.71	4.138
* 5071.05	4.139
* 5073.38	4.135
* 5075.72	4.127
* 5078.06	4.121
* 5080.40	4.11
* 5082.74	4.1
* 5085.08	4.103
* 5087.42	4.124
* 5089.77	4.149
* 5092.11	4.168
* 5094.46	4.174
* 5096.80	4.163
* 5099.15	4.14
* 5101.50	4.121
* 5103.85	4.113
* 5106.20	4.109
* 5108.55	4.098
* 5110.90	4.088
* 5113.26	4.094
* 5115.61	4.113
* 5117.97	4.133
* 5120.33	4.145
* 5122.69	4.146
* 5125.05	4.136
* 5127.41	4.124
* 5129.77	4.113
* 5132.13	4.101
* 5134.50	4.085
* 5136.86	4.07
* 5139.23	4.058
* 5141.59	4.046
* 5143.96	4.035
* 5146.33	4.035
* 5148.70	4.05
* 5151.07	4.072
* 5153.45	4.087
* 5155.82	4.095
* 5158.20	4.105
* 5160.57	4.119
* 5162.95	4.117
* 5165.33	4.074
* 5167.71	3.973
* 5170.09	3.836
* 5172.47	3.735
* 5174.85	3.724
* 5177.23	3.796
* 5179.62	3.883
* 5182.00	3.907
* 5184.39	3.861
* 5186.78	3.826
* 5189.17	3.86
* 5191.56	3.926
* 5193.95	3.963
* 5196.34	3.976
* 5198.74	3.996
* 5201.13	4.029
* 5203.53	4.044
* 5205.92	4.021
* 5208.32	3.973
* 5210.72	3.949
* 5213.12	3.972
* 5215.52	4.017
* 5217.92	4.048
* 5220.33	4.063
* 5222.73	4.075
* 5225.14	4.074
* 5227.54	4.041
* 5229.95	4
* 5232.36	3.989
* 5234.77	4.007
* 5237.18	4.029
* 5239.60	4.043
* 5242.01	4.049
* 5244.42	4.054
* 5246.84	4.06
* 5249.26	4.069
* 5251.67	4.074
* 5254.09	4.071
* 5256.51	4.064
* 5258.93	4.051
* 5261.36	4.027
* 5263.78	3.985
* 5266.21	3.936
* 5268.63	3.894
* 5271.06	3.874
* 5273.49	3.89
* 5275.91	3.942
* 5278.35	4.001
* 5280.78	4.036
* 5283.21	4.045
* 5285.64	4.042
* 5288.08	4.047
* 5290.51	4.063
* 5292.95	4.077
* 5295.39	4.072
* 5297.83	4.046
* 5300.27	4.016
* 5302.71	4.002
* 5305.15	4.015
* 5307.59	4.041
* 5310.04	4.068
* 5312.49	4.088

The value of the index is 1.07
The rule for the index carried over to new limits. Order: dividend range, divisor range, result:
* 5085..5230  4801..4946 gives 1.08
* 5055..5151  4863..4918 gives 1.10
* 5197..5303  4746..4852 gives 1.11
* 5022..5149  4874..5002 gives 1.04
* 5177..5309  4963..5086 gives 1.05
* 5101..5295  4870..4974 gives 1.07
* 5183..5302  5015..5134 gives 1.03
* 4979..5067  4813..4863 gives 1.07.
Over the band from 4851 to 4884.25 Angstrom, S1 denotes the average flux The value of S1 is 3.85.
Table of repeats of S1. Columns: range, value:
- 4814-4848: 4.3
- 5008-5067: 4.14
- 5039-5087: 4.13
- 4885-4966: 4.23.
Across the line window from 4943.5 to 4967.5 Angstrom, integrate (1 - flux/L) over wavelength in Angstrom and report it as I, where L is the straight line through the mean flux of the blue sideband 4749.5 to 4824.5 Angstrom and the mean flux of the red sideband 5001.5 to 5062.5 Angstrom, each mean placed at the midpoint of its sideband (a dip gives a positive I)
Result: -0.1 Angstrom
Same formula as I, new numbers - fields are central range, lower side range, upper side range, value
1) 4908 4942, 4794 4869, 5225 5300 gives -0.91 Angstrom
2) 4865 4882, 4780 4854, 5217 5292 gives 1.63 Angstrom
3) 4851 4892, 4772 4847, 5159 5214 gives 3.20 Angstrom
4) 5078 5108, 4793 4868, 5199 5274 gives -0.44 Angstrom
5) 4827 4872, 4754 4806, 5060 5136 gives 2.84 Angstrom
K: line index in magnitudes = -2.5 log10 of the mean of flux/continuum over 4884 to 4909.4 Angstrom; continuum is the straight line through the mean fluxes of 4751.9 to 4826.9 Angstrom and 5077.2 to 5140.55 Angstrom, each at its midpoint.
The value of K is 0.01 mag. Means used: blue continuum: 4.33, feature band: 4.24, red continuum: 4.12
